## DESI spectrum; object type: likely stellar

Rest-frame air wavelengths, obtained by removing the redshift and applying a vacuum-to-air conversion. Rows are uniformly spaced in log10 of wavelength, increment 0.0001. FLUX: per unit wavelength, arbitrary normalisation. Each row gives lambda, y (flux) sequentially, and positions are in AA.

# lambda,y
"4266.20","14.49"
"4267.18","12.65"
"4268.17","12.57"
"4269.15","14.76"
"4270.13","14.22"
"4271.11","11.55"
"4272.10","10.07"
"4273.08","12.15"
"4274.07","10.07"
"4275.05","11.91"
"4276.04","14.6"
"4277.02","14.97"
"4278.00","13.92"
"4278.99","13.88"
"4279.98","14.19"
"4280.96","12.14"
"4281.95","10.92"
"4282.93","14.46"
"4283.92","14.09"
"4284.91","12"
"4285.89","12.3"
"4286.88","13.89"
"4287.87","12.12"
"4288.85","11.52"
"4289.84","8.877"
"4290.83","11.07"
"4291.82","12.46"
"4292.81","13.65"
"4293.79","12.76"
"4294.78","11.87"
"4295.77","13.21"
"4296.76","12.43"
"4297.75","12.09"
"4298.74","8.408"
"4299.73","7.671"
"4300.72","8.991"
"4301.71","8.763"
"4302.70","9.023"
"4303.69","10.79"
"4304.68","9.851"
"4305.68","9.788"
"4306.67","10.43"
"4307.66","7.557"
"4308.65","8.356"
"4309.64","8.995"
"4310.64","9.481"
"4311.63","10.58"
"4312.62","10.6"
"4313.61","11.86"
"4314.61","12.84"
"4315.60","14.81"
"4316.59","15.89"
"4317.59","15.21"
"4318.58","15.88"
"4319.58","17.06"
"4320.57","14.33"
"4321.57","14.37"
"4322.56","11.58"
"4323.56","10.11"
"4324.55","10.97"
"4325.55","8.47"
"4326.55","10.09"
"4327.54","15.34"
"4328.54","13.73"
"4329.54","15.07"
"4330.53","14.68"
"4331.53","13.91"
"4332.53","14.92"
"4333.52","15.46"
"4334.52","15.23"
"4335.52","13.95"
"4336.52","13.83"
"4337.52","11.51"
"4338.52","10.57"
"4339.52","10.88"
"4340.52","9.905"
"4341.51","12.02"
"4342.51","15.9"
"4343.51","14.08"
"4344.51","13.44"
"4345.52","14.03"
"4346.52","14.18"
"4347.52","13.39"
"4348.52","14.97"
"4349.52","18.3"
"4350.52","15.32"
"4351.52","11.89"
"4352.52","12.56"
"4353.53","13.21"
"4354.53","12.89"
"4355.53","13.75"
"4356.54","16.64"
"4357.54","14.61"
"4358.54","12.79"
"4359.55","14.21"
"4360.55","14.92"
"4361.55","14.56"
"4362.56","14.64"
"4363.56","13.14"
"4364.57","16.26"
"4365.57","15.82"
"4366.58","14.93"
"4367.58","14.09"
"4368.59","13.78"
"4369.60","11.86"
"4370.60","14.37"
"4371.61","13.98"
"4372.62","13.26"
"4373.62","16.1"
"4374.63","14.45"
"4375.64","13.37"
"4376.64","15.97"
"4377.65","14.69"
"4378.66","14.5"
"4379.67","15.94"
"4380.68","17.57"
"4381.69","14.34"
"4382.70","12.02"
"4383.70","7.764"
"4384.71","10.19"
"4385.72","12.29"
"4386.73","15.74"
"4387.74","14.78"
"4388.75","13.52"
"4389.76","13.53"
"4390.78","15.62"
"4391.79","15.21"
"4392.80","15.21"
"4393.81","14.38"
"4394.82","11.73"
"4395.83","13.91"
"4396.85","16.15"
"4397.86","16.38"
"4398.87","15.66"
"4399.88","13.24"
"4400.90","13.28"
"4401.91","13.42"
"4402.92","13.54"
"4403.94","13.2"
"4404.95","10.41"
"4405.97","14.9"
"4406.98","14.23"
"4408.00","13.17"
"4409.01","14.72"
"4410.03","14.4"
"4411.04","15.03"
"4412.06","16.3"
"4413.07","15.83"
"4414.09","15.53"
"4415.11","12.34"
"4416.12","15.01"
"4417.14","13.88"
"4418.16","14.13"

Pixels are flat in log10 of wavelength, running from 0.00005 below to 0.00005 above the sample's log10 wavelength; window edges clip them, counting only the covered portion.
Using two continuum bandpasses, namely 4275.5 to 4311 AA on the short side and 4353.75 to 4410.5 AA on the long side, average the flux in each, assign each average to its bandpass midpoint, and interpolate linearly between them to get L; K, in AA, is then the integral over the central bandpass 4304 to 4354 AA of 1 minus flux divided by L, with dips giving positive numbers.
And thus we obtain -1.2 AA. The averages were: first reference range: 11.4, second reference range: 14.1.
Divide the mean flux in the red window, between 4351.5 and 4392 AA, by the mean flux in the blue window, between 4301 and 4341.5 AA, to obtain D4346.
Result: 1.16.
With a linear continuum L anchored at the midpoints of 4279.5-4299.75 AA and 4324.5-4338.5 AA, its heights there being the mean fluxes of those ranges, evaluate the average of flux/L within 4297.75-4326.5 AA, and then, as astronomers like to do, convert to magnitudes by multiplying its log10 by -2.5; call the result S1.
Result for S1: 0.15 mag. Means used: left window 12.1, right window 13.3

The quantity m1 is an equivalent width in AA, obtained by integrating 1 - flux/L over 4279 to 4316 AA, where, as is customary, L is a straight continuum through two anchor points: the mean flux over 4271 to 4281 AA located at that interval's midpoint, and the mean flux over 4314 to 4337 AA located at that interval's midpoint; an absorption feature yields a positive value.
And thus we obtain 5.5 AA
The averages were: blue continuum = 12.7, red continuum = 13.8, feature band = 11.2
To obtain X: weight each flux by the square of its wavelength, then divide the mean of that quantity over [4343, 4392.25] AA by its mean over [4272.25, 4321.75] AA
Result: 1.2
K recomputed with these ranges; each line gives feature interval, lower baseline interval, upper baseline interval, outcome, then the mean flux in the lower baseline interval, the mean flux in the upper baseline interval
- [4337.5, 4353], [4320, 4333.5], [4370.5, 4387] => 0.0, 13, 13.9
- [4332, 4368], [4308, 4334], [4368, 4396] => -1.6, 12.8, 13.9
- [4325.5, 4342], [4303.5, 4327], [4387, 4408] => -1.1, 11.7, 14.1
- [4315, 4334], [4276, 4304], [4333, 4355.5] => -1.2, 11.9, 13.5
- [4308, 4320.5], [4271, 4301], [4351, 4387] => 0.1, 12.1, 14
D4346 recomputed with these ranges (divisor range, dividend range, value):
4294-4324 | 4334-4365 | 1.20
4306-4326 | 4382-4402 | 1.15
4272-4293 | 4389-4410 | 1.12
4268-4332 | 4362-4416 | 1.17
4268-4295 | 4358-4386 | 1.11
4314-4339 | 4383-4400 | 1.02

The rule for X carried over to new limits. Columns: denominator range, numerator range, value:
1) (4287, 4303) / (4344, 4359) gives 1.32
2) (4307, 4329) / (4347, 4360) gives 1.18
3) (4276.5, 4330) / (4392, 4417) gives 1.25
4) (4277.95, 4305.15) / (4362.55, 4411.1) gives 1.26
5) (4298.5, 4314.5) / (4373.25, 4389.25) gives 1.51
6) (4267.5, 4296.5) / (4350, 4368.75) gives 1.17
